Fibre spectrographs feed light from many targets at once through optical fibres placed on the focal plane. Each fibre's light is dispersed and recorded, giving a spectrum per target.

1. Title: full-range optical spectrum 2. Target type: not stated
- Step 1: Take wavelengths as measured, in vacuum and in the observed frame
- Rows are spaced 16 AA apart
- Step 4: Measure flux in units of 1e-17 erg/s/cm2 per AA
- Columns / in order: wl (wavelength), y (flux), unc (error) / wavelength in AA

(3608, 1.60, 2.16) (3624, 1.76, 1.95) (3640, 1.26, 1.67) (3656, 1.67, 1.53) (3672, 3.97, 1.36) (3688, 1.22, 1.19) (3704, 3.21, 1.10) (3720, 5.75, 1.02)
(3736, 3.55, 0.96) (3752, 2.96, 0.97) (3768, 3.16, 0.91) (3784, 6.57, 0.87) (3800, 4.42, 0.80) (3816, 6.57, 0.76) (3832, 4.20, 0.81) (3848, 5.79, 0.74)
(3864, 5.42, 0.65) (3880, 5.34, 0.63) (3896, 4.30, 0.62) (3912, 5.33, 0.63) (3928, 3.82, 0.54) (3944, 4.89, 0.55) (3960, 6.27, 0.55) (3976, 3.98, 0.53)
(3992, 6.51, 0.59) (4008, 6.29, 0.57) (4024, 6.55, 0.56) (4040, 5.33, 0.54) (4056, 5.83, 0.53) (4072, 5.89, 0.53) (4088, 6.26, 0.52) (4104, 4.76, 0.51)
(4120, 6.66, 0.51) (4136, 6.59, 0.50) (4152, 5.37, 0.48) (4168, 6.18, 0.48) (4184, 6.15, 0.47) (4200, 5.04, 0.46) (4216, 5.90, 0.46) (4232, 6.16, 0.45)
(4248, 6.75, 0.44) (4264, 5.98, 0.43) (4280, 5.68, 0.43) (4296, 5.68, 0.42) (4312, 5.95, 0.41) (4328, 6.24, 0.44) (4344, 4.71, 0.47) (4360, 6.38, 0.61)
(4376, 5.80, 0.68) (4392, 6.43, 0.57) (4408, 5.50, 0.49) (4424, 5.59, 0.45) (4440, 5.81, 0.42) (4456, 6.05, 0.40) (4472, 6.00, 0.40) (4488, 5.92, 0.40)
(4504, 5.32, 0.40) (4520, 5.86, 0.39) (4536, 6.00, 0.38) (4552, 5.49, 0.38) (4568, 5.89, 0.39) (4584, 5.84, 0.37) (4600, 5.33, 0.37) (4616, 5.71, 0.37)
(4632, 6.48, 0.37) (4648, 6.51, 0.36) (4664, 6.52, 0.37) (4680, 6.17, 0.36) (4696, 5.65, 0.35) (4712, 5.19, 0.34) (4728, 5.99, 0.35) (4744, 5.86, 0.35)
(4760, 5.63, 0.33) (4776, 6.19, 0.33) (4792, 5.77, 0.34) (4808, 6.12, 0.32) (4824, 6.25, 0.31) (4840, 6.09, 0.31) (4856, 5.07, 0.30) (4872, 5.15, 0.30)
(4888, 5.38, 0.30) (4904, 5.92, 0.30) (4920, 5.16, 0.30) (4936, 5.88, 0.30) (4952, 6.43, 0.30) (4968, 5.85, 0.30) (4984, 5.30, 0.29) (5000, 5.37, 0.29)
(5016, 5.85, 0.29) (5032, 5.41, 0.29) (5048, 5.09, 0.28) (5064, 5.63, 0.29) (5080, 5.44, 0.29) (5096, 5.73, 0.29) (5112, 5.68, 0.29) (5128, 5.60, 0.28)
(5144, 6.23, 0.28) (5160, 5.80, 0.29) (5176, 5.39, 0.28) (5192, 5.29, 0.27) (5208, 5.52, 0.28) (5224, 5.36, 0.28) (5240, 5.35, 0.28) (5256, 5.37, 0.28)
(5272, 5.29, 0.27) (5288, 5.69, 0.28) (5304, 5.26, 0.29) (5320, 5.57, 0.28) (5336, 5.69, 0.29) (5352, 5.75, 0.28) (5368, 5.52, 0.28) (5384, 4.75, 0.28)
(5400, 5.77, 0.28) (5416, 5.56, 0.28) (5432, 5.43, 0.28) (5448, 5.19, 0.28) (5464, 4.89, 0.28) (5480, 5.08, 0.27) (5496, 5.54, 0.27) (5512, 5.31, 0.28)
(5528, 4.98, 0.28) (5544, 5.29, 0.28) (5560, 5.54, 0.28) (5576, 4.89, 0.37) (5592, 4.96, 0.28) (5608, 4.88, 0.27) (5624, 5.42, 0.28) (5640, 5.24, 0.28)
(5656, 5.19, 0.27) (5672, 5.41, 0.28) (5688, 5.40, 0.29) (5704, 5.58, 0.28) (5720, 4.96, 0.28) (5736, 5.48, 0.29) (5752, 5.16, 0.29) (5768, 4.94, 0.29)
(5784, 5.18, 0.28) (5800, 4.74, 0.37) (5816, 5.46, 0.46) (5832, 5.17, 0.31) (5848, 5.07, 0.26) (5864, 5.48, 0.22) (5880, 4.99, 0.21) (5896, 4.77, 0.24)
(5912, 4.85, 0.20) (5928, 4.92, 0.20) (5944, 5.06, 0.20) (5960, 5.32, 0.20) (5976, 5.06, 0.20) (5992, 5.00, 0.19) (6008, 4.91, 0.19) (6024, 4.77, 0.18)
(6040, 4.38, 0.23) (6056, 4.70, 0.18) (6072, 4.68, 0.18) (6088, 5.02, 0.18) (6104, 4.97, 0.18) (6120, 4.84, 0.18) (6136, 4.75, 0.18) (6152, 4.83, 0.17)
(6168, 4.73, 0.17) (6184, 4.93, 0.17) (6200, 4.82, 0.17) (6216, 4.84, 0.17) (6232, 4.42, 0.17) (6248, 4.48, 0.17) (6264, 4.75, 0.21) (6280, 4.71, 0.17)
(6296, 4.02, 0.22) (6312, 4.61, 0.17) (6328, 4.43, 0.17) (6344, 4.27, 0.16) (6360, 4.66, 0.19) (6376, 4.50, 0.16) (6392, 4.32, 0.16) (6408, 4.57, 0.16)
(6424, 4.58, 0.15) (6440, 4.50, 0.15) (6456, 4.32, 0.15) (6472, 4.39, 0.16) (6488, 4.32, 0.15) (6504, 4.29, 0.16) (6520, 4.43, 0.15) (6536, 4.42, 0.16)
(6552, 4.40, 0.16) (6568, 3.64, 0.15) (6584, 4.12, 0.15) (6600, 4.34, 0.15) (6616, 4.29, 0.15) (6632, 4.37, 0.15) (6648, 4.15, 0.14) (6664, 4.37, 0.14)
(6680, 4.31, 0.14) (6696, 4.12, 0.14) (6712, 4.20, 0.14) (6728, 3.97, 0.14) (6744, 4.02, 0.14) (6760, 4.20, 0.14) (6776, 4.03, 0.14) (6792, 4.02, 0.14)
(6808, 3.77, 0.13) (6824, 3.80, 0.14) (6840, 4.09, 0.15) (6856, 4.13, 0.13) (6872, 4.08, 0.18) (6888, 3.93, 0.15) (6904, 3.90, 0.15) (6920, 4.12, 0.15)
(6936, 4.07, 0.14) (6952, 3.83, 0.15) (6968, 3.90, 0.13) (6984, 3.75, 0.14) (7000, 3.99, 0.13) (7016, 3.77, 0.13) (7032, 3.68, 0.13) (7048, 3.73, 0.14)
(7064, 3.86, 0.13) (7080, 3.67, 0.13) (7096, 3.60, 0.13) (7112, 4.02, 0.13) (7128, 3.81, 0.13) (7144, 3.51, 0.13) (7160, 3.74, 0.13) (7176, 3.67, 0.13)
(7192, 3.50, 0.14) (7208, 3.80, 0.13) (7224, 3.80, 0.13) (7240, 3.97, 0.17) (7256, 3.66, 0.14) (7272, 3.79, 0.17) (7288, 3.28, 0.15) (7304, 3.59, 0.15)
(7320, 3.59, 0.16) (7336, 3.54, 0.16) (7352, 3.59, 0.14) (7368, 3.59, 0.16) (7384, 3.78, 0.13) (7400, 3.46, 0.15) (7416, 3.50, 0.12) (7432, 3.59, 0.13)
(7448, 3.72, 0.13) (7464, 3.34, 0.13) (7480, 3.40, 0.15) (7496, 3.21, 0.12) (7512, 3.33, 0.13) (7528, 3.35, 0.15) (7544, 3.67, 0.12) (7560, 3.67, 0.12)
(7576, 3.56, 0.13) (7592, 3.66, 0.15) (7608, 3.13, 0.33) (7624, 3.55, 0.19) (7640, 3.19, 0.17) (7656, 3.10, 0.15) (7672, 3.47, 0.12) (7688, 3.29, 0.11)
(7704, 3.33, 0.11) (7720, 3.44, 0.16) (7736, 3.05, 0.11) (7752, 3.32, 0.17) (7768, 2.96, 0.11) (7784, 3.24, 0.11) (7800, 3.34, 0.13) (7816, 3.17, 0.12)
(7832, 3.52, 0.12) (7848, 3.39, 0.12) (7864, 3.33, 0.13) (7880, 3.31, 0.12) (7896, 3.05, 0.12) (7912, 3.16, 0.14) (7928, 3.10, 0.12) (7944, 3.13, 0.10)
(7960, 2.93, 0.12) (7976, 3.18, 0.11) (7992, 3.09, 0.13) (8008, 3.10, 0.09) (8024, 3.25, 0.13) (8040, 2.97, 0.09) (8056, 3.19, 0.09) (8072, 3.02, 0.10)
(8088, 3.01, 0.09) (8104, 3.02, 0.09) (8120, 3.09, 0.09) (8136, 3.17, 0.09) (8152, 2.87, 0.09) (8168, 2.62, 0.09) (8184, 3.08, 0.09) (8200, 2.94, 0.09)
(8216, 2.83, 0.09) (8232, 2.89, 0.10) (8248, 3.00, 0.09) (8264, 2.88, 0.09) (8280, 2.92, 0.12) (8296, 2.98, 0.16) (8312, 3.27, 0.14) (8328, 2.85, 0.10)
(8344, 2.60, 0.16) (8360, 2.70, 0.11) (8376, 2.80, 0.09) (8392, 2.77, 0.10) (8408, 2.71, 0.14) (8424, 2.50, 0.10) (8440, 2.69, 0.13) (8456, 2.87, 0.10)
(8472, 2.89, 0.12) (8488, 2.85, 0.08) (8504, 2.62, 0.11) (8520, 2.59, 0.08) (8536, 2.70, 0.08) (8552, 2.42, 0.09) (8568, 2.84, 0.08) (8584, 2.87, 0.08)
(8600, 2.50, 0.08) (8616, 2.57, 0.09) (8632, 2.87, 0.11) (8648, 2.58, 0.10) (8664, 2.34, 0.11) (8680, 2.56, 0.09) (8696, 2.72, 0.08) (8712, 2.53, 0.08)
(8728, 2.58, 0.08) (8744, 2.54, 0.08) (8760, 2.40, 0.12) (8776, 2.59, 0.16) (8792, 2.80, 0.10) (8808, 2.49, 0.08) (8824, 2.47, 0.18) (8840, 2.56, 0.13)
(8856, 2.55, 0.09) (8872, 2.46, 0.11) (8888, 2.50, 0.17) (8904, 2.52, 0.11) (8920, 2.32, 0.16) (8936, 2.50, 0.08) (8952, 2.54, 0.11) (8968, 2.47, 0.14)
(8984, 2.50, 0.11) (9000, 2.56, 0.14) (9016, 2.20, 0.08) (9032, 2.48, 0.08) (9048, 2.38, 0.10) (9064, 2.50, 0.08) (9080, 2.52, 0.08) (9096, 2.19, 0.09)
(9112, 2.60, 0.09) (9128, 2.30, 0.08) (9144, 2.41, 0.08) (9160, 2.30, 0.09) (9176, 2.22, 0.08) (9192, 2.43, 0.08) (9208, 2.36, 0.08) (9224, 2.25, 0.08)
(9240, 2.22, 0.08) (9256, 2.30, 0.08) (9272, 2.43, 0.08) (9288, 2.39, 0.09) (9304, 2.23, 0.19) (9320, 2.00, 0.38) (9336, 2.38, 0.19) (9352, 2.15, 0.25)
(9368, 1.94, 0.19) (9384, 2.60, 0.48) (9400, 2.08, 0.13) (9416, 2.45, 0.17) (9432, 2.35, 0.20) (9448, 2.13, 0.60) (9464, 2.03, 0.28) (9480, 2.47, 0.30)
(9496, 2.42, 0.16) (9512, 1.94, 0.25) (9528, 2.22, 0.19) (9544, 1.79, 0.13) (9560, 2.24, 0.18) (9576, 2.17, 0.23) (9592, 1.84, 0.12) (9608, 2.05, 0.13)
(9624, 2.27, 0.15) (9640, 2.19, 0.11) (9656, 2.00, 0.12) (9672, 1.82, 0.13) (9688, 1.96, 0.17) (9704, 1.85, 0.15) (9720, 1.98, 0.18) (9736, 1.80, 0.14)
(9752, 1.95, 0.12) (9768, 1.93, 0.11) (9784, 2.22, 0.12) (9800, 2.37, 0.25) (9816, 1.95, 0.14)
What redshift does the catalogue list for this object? 0.000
